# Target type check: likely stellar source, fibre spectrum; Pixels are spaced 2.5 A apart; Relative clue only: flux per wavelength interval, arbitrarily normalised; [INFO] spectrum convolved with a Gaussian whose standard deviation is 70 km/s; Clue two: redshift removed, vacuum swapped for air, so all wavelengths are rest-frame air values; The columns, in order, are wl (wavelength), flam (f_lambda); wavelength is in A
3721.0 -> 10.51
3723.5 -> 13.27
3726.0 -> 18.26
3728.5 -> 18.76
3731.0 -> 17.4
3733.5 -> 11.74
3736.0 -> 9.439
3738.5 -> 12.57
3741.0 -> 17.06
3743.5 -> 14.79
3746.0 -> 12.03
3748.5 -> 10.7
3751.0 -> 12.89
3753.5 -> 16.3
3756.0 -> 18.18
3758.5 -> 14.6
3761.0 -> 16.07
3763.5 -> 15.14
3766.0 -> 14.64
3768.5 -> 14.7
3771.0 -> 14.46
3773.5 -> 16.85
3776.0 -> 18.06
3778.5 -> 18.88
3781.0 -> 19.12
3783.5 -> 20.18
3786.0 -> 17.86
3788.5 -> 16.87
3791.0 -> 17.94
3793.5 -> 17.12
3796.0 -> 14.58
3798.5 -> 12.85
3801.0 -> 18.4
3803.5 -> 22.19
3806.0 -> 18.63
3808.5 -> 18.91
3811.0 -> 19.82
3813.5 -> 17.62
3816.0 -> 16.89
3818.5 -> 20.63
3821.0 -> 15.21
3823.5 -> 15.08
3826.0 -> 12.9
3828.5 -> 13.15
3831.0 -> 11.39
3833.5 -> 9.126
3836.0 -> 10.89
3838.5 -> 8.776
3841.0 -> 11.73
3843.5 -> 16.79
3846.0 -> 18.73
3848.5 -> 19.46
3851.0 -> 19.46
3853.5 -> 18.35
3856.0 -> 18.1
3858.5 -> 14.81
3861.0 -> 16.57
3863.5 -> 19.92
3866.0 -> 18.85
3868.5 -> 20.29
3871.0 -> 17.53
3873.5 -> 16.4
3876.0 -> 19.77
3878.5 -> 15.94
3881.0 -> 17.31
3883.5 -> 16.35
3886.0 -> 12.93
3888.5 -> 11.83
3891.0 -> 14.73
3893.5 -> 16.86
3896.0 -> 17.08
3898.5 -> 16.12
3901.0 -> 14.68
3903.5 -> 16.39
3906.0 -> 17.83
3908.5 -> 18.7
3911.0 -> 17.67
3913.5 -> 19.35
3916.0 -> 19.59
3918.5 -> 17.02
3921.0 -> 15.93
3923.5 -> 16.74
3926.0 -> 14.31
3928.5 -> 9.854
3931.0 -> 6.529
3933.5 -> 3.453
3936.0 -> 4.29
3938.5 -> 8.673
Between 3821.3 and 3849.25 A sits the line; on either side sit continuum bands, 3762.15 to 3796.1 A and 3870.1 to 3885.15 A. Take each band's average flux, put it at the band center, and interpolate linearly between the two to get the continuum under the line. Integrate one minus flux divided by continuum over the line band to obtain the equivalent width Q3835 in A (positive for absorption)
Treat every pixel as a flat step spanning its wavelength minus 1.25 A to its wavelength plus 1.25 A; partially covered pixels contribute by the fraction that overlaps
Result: 6.0 A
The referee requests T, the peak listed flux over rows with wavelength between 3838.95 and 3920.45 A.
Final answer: 20.29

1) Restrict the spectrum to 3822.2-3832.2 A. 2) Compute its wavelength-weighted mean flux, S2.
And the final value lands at 13.1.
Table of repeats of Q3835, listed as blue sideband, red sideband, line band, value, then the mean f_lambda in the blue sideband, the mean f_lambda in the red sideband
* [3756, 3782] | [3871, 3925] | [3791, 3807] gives -0.9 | 16.3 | 16.6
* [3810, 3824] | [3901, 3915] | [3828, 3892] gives 6.9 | 17.6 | 17.7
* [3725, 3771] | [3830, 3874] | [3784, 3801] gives -1.4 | 14.7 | 16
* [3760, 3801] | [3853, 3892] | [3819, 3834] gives 3.0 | 16.6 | 16.8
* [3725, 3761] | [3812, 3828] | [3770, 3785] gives -2.5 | 14.6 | 16.3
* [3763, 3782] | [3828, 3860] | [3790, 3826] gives -4.1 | 16.5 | 14.7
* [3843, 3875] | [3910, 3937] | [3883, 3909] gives -0.7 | 18.1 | 13.2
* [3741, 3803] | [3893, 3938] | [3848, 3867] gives -3.8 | 16.1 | 14.4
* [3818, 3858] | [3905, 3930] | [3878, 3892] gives 1.0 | 14.9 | 16.6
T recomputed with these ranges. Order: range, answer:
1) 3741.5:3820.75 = 22.19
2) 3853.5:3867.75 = 19.92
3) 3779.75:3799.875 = 20.18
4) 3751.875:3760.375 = 18.18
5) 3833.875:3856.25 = 19.46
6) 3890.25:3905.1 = 17.08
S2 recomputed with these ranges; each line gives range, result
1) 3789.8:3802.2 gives 16.2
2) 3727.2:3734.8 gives 15.9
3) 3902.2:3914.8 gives 18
